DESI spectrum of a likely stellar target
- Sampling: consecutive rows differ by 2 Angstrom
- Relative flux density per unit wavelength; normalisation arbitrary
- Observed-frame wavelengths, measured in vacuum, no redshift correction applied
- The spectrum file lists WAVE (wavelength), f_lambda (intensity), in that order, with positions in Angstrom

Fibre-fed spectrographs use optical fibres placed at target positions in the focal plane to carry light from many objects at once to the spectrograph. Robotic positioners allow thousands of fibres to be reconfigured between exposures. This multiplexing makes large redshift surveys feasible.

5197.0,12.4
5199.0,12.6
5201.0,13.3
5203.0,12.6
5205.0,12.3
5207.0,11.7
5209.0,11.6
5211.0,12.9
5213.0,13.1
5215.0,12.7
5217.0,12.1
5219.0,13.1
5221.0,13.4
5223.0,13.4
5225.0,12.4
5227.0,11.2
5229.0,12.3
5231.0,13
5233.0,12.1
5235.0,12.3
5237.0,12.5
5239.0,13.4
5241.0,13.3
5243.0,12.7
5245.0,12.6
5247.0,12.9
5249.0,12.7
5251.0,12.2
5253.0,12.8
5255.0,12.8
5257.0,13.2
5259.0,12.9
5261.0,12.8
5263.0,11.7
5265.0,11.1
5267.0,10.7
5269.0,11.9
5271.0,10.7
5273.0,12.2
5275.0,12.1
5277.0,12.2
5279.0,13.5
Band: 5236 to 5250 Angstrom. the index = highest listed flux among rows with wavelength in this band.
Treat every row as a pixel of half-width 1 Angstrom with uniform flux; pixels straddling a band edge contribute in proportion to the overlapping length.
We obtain 13.4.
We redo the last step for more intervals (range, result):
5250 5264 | 13.2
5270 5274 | 12.2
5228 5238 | 13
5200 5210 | 13.3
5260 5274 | 12.8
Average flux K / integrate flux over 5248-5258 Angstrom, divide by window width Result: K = 12.7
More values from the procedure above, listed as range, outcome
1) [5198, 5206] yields 12.7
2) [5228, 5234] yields 12.5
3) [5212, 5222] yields 12.9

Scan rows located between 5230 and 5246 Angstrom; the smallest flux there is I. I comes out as 12.1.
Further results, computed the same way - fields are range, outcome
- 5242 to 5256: 12.2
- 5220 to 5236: 11.2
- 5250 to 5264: 11.7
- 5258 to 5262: 12.8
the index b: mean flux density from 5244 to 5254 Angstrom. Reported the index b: 12.6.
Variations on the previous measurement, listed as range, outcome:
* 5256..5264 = 12.7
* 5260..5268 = 11.6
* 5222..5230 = 12.3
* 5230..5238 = 12.5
